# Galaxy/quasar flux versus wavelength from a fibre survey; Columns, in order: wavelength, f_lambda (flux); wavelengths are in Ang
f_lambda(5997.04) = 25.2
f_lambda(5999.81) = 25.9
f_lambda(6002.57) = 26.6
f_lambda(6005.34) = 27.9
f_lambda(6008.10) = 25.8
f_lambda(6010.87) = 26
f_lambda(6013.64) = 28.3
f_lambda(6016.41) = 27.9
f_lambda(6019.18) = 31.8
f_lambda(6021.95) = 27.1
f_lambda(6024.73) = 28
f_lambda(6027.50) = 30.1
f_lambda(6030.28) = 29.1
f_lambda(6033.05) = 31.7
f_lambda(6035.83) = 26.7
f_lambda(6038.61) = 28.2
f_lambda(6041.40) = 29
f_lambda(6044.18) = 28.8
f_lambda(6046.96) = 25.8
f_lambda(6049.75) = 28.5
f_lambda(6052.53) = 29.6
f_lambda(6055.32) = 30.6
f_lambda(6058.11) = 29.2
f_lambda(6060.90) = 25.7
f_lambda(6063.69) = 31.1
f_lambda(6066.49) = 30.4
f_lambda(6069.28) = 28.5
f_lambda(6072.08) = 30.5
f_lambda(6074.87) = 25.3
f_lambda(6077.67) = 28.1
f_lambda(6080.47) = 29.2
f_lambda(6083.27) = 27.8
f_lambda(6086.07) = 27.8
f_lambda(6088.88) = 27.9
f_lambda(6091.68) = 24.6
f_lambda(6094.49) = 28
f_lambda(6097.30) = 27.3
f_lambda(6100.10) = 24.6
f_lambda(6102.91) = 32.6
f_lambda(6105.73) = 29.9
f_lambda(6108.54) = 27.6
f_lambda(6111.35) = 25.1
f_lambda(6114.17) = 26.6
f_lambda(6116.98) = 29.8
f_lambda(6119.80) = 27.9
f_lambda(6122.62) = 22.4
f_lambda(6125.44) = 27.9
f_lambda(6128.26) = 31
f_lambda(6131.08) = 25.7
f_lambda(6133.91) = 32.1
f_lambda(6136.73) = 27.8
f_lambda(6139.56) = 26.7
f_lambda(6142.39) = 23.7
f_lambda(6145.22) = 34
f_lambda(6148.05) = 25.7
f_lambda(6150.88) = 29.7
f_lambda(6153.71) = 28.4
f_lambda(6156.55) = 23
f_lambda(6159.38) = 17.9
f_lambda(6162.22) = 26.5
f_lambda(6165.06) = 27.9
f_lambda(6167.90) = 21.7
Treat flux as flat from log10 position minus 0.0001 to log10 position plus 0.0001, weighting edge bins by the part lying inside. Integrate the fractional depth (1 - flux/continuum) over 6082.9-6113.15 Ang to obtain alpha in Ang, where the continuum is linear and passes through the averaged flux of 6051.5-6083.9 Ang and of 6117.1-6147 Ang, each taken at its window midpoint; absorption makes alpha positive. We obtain 0.9 Ang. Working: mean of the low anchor 28.8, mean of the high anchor 28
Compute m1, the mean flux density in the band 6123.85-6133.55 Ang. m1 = 28.5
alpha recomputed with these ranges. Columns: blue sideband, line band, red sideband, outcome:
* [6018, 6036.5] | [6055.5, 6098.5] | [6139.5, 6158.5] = 0.4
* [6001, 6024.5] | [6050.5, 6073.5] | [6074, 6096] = -1.6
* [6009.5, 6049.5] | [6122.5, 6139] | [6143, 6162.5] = -0.9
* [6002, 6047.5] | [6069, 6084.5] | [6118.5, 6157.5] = -0.1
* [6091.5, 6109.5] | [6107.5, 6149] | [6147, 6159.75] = -1.5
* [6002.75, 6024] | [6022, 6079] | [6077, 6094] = -2.2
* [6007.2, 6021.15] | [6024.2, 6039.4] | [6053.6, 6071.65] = -0.3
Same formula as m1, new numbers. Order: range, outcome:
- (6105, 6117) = 27.5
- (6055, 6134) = 28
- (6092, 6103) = 27.2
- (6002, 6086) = 28.5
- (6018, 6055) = 28.8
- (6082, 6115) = 27.5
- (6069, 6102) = 27.5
